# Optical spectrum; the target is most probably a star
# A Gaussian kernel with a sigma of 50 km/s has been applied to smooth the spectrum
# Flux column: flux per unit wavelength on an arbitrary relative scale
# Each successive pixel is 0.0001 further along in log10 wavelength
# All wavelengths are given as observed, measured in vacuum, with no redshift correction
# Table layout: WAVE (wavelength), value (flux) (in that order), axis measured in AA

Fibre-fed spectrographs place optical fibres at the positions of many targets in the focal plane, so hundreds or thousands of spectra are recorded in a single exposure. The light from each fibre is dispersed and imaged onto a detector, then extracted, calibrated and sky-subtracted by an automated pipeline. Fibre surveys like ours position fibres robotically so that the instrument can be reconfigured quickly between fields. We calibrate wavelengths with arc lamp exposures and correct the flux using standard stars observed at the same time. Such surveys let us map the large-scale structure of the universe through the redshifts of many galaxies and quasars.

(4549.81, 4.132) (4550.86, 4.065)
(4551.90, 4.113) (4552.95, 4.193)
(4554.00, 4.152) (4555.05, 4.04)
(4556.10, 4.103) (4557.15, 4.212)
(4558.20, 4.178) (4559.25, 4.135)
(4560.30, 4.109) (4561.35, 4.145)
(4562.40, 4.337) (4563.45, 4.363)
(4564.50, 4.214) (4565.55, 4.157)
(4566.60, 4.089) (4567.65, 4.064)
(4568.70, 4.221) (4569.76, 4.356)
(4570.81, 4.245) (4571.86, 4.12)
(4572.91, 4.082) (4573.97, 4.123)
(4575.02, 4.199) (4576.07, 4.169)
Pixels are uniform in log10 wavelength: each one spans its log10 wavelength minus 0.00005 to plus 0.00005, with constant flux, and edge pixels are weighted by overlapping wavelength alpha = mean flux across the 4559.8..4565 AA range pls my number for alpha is 4.24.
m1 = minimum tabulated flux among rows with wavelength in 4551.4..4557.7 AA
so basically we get 4.04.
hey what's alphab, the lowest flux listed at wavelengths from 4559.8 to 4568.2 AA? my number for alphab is 4.064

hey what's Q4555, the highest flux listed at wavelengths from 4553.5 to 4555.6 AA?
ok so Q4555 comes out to 4.152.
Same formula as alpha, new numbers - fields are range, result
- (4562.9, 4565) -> 4.29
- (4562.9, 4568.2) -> 4.18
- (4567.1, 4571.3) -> 4.22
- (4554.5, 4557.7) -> 4.11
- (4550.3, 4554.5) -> 4.13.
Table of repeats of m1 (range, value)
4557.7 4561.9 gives 4.109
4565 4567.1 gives 4.089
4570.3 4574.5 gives 4.082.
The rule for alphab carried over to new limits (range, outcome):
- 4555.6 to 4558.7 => 4.103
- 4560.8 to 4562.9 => 4.145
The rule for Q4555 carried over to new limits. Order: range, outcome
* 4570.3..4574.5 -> 4.245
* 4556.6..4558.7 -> 4.212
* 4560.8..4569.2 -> 4.363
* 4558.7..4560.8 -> 4.135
